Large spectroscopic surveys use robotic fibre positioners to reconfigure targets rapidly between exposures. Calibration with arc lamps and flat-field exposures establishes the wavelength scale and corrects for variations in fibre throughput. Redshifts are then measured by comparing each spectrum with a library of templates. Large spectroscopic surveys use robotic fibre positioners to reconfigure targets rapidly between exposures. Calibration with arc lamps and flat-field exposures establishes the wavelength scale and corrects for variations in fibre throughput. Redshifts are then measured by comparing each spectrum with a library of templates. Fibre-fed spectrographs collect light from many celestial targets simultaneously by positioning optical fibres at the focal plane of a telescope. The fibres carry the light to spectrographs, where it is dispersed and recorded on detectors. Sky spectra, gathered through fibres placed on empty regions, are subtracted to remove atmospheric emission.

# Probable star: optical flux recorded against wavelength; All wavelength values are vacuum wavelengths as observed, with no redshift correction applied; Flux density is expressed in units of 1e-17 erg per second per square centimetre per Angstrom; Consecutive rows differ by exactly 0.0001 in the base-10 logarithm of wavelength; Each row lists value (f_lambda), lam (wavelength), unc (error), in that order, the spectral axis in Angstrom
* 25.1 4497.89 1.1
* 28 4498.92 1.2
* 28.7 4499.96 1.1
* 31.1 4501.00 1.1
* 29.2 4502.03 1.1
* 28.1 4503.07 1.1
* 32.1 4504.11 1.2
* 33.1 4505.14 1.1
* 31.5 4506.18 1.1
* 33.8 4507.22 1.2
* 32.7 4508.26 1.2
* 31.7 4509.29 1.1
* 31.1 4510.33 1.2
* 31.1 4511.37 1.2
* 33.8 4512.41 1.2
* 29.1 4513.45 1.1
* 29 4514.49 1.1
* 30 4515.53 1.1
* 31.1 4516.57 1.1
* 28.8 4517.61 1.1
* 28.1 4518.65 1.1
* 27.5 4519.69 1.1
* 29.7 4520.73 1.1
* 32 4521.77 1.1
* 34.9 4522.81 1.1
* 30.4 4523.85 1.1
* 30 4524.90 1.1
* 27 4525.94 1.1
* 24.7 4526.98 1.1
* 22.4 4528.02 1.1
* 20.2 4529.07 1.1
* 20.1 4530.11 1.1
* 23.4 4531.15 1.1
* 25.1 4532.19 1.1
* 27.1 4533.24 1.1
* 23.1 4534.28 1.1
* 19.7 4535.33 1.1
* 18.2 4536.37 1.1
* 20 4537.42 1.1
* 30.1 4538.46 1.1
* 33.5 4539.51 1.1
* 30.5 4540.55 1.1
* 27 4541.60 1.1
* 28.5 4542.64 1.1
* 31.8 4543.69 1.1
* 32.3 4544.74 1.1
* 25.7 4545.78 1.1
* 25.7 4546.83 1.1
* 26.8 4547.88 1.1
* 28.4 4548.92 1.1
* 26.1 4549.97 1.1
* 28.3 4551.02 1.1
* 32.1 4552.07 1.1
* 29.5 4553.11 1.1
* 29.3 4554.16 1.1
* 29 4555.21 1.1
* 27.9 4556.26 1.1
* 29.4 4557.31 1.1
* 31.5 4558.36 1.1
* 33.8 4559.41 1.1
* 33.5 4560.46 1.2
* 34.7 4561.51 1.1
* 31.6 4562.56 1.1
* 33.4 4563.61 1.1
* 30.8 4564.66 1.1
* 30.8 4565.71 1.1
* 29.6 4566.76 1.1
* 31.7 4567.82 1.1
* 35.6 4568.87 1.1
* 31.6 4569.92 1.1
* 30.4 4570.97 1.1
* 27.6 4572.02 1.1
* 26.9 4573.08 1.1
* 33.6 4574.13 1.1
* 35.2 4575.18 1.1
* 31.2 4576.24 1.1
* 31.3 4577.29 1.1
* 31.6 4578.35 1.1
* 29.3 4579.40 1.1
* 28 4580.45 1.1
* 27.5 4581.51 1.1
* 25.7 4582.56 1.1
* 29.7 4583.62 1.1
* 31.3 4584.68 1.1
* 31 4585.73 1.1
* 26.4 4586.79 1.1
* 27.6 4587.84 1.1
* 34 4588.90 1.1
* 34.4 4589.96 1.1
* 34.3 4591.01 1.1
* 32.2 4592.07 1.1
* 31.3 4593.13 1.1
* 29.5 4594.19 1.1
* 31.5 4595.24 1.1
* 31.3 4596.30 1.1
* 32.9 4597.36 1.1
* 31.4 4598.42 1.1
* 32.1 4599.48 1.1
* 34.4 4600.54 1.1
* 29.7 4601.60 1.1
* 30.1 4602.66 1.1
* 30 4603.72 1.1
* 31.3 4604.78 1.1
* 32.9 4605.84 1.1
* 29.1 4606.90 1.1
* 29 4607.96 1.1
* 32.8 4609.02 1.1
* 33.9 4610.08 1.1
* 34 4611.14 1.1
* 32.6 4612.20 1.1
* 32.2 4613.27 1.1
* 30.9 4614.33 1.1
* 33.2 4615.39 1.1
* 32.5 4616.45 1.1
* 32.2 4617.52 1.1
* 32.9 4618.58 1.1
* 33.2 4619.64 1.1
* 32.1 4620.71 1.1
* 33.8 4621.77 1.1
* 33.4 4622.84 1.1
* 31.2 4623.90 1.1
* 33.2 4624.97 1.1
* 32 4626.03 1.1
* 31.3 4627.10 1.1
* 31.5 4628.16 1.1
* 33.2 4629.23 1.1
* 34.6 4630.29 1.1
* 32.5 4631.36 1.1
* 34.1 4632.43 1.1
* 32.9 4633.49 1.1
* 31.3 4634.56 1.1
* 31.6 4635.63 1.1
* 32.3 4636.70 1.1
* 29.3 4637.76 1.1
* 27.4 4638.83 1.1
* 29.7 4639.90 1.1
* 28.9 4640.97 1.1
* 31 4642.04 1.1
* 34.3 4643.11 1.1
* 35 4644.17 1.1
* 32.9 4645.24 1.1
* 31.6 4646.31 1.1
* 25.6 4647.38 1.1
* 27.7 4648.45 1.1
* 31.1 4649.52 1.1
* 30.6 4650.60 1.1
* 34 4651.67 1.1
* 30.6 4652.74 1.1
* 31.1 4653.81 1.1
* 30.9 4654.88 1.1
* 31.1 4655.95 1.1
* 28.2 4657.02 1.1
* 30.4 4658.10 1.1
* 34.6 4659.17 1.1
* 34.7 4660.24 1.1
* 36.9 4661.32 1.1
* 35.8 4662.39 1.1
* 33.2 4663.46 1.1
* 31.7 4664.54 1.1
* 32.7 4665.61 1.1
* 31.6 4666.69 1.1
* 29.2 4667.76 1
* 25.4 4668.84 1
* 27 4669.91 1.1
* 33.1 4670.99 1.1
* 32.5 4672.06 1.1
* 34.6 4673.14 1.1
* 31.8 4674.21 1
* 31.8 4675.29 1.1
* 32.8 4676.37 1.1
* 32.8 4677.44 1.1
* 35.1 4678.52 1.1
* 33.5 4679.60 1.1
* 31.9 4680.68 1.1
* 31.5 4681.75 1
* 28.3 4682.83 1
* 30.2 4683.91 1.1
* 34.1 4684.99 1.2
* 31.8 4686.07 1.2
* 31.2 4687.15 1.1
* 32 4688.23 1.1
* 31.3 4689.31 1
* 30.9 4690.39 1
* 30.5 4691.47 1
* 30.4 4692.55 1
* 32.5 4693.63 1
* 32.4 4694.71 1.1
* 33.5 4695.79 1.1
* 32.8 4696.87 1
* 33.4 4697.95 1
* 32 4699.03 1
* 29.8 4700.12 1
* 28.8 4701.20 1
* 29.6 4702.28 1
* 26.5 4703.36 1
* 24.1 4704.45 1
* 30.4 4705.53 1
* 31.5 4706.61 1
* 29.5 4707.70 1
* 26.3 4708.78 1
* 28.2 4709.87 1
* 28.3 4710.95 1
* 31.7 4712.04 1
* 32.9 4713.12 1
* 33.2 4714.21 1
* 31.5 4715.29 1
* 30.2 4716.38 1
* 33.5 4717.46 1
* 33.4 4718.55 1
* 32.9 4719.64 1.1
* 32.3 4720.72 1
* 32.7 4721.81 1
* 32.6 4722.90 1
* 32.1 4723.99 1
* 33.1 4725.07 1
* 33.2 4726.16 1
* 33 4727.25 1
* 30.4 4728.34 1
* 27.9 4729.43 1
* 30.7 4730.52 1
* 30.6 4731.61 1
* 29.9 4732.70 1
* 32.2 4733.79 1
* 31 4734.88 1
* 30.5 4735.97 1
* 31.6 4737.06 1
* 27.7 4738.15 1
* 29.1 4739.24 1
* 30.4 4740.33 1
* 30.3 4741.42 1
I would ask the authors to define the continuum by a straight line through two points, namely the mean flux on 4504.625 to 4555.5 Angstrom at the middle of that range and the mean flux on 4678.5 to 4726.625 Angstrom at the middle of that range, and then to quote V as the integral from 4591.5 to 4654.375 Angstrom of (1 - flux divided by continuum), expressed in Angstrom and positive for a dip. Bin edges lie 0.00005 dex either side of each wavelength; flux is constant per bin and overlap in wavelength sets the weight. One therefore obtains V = -3.9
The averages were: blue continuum 28.3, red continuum 31.2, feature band 31.7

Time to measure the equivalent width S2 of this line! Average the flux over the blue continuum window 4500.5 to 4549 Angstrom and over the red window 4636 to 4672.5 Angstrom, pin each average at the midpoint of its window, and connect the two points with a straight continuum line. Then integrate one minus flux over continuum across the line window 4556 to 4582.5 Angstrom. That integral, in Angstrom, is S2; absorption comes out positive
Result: -1.6 Angstrom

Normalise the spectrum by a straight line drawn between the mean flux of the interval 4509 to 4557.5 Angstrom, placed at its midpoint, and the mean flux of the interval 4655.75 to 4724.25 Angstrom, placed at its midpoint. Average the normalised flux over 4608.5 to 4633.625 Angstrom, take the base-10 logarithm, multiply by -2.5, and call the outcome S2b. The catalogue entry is -0.10 mag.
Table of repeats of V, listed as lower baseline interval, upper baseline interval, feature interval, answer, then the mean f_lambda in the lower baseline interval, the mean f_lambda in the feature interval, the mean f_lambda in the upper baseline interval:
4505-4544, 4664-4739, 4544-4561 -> -0.45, 28.1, 29.4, 31.2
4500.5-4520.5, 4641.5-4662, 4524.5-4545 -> 3.47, 30.7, 25.6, 31.7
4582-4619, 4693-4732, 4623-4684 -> -0.89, 31.4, 31.7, 31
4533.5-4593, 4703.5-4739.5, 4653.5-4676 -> -1.06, 29.7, 31.8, 30.8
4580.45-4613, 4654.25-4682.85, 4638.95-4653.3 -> 0.38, 31.1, 30.9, 32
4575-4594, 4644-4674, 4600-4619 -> -0.61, 30.6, 31.9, 31.5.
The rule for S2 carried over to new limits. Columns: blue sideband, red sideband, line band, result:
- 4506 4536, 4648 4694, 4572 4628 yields -2.6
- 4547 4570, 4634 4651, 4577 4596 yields 0.2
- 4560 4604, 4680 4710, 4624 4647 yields -0.8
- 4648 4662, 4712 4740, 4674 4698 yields -0.3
